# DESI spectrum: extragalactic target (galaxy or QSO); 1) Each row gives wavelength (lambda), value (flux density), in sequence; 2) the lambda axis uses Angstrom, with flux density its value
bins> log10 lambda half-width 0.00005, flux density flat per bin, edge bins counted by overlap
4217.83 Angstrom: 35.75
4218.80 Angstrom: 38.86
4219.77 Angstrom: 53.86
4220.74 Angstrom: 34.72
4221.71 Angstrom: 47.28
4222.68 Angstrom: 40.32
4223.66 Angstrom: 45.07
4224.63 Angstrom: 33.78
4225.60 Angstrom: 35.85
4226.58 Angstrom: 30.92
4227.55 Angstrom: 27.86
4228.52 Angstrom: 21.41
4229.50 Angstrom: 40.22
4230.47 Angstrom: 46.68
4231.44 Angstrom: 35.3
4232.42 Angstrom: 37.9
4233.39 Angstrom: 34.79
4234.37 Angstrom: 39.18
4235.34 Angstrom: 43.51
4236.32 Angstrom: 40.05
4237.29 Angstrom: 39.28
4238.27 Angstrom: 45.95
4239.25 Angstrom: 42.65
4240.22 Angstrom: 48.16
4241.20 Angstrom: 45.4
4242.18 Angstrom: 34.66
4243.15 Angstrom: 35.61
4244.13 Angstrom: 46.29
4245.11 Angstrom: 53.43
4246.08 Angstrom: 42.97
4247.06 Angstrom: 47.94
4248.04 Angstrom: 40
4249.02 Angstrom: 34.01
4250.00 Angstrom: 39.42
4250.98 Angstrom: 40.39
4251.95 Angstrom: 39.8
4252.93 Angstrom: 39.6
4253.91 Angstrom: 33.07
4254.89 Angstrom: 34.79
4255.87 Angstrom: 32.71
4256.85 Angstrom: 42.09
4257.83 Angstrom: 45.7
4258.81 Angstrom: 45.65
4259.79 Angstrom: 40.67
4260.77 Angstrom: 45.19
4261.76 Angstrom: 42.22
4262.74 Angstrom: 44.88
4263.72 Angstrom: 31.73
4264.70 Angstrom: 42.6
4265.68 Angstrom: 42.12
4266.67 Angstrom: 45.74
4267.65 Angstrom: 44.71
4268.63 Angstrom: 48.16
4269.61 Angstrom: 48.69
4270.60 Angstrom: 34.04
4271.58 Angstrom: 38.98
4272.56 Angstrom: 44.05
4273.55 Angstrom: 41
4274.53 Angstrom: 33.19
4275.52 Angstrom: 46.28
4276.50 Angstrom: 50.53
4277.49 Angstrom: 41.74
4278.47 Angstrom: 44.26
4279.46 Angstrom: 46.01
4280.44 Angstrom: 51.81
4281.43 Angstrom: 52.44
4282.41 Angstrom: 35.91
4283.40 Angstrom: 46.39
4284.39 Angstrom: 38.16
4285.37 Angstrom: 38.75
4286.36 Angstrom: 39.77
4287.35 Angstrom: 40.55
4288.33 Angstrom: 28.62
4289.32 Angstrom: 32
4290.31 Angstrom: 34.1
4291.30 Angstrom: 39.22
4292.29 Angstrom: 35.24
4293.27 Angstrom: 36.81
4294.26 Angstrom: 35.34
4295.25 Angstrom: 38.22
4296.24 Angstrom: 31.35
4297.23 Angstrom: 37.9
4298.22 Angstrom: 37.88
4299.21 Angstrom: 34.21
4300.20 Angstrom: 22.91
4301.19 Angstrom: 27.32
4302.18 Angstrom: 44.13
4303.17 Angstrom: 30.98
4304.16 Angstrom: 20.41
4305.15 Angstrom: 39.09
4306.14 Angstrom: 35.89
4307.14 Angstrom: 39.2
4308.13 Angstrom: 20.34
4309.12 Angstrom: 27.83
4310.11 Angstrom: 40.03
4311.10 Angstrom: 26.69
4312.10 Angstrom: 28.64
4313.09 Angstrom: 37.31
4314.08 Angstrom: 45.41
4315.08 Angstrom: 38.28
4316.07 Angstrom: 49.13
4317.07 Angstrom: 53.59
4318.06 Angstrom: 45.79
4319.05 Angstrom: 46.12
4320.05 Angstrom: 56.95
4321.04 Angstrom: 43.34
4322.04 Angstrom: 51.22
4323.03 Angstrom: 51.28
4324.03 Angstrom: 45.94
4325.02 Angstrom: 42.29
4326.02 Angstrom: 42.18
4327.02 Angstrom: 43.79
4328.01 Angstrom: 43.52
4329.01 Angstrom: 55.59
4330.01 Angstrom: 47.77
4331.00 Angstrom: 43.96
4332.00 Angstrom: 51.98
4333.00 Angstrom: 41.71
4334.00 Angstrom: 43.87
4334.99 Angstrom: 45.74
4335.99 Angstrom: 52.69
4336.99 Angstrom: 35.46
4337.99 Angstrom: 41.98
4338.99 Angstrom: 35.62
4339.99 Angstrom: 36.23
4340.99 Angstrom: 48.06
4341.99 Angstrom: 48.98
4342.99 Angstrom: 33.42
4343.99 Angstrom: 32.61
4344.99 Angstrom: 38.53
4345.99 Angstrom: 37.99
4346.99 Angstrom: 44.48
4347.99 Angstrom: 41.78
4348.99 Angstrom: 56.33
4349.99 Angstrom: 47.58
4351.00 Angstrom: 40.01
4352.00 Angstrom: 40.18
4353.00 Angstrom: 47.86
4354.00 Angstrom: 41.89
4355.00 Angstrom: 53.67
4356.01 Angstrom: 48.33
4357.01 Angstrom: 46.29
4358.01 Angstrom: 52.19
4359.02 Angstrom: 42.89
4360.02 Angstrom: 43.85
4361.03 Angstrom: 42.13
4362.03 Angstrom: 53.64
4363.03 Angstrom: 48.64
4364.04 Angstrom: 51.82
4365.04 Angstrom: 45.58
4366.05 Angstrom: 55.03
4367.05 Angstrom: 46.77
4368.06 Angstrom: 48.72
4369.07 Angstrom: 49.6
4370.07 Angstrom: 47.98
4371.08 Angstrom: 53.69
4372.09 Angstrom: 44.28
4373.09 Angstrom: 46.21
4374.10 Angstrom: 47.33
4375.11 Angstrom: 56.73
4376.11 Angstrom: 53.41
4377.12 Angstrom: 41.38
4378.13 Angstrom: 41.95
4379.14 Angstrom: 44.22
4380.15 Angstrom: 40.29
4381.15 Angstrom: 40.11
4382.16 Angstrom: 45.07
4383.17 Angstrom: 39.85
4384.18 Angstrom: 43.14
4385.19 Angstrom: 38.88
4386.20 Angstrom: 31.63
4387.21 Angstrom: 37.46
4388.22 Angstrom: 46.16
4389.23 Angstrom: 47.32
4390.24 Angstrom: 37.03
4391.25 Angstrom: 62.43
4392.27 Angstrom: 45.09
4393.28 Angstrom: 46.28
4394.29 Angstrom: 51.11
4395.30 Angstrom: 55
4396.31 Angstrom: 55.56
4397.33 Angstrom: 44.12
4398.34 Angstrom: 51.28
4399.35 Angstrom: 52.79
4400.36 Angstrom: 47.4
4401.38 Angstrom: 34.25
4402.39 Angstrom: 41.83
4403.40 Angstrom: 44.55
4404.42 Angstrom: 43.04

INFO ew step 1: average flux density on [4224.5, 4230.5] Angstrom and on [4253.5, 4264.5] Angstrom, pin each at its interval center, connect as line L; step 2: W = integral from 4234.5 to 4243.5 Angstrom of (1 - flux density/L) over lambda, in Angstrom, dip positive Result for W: -1.6 Angstrom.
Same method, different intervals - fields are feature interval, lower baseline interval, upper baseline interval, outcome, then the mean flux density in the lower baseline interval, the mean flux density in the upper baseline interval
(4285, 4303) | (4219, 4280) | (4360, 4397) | 3.2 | 40.9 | 46.6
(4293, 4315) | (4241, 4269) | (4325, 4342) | 4.9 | 41.4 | 44.4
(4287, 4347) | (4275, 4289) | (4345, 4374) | 6.9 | 42.8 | 47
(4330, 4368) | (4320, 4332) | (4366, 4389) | 1.0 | 47.2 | 45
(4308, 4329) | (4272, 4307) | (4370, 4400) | -1.0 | 38.1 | 46.2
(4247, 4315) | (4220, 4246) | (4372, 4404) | 4.7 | 39.7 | 45.5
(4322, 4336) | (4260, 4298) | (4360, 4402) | -1.0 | 40.7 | 46.6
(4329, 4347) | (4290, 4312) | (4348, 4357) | 0.1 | 33.3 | 46.7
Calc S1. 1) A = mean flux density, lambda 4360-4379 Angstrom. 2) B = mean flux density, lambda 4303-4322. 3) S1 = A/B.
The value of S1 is 1.25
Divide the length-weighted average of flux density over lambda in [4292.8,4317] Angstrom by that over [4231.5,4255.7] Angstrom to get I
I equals 0.86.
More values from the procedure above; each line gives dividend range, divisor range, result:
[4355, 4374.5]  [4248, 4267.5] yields 1.20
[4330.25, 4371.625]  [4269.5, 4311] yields 1.21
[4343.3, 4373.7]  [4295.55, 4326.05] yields 1.20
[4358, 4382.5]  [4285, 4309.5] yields 1.39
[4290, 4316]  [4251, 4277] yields 0.83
